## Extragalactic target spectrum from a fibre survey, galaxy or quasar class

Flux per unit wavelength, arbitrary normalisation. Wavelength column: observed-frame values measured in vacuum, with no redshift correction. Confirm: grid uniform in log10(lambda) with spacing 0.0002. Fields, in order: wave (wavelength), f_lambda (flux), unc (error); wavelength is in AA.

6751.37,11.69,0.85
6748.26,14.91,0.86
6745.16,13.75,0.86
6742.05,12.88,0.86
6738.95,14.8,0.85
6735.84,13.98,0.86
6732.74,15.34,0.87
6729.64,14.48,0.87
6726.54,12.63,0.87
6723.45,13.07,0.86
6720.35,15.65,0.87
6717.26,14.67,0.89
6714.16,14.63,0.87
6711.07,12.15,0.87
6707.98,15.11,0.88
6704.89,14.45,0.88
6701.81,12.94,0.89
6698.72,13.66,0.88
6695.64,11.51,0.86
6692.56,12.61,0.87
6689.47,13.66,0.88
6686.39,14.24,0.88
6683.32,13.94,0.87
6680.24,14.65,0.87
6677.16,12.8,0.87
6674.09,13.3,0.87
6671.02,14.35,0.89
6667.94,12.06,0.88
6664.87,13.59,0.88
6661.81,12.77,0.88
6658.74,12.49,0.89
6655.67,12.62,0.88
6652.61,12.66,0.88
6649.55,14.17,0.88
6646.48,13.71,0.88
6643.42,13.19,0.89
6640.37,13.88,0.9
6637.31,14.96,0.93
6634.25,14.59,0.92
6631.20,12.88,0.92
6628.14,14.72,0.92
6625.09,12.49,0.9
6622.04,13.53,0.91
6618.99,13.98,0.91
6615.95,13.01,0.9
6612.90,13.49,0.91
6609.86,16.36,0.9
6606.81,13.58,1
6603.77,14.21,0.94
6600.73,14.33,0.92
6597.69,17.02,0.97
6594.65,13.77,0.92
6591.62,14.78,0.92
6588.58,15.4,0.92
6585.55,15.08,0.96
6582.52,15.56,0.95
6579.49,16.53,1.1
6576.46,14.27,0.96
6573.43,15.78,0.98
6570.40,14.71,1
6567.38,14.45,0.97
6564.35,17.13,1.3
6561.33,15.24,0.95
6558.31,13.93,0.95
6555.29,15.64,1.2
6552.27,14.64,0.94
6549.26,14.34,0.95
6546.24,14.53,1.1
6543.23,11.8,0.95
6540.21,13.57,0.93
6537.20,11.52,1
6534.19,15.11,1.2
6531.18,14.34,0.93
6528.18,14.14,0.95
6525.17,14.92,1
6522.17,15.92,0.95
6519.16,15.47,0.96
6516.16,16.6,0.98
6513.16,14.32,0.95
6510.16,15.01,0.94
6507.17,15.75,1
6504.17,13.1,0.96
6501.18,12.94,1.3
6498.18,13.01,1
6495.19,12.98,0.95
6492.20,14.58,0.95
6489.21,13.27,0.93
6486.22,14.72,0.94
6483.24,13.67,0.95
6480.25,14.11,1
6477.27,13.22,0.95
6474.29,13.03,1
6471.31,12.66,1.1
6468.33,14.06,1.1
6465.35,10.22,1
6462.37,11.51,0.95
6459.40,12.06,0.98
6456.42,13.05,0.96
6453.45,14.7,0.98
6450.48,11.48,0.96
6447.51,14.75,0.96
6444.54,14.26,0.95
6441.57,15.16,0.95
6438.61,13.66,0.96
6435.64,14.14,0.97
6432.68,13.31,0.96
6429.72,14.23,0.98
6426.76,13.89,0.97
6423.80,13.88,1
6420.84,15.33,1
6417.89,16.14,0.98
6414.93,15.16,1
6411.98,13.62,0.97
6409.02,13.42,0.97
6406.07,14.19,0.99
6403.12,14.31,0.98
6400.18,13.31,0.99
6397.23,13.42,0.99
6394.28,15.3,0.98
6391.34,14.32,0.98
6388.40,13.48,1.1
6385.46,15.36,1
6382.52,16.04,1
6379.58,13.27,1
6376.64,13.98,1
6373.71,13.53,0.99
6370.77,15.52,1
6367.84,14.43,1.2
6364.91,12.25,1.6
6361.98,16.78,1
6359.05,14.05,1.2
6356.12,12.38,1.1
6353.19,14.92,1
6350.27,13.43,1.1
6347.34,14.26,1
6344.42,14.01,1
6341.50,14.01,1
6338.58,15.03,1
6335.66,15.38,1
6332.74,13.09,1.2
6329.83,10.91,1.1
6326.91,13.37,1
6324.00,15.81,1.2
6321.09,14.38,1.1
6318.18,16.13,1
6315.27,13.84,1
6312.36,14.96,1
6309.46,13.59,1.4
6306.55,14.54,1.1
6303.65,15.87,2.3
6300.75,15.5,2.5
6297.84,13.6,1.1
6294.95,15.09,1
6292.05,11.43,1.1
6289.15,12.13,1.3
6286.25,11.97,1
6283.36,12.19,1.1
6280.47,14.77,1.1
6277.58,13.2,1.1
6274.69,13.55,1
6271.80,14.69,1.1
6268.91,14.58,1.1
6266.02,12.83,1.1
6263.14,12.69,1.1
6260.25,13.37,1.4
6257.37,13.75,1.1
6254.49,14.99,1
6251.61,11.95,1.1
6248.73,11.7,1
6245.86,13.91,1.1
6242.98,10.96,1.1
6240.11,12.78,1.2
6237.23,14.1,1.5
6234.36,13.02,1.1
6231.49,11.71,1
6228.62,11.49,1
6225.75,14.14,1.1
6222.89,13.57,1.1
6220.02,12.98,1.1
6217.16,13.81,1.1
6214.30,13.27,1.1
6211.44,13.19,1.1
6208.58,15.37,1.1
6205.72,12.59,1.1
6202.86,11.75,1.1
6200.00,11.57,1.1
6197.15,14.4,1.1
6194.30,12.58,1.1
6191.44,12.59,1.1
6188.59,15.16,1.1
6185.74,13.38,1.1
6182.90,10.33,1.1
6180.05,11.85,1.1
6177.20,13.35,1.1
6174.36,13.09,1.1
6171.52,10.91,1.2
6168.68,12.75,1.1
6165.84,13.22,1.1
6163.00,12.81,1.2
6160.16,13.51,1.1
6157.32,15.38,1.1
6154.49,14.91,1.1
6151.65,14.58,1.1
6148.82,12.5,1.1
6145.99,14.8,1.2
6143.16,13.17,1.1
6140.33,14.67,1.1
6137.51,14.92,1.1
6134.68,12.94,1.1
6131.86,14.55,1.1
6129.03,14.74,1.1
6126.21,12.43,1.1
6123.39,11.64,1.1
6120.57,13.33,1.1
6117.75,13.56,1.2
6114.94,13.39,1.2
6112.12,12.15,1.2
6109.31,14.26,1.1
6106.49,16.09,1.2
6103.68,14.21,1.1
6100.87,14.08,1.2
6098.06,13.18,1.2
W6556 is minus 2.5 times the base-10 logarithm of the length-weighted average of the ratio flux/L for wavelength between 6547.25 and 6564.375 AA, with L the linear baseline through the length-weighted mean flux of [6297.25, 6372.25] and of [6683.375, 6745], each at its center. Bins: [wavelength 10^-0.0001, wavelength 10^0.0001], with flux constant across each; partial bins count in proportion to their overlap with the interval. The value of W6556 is -0.07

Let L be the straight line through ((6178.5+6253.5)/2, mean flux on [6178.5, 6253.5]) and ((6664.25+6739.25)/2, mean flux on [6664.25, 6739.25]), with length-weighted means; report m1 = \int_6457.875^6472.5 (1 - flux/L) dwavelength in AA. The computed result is 1.3 AA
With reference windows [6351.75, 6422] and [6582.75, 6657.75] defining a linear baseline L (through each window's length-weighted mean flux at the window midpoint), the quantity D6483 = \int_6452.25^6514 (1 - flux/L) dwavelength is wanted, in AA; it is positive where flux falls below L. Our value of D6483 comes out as 3.6 AA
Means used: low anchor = 14.4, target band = 13.4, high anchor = 14.1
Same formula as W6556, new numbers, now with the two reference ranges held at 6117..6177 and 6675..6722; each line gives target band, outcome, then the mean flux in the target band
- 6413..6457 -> -0.04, 14.2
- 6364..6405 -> -0.04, 14.2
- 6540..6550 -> 0.02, 13.5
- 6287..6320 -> -0.05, 14.2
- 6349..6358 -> 0.00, 13.6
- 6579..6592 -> -0.13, 15.4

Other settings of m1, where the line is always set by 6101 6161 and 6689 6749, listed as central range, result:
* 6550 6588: -3.79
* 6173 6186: 1.48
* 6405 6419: -0.61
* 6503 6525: -2.11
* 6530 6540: 0.17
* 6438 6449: -0.52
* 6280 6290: 0.92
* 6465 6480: 0.99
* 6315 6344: -0.68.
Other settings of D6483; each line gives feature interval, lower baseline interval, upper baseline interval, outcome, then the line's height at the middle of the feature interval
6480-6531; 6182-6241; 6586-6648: -1.8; 13.9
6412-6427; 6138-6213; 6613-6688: -1.6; 13.4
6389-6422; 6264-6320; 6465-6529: -0.9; 14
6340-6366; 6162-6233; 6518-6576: -0.8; 13.6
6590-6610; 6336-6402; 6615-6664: -1.7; 13.6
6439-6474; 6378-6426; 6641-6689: 2.7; 14.2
